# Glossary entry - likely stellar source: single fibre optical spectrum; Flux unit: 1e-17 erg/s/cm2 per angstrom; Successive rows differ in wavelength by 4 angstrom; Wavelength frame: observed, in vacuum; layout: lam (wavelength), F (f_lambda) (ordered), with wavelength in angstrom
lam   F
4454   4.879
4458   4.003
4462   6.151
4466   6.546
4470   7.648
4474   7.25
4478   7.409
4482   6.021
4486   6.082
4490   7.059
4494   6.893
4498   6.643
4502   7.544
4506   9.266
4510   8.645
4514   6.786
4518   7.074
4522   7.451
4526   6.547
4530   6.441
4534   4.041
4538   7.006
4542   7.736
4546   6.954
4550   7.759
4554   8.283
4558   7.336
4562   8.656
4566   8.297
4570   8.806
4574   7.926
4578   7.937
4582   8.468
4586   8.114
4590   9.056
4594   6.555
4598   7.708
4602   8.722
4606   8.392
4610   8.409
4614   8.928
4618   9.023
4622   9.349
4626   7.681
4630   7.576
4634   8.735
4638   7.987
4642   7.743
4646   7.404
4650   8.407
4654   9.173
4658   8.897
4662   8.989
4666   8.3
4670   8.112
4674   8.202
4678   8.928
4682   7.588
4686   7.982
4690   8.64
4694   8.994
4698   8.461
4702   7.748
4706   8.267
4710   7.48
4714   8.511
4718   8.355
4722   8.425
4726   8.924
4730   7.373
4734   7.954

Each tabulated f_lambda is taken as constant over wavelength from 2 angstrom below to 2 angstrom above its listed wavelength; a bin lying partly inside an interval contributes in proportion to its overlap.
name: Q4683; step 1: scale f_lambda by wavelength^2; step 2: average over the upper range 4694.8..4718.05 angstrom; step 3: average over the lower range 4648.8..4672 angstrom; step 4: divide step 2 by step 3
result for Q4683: 1.0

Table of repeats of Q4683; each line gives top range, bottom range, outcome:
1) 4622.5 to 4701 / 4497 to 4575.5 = 1.18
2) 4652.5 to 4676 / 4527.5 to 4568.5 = 1.24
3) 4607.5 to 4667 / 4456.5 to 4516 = 1.30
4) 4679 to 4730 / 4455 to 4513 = 1.32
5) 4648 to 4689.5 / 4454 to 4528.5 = 1.33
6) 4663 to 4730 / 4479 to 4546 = 1.29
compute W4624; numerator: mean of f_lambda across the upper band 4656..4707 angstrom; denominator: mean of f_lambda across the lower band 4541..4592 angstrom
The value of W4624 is 1.0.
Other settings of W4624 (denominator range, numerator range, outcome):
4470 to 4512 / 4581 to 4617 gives 1.13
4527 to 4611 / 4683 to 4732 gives 1.07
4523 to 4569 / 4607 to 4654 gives 1.15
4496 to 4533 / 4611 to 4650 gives 1.14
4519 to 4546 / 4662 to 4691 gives 1.26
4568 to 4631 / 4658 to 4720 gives 1.00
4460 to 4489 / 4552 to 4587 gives 1.22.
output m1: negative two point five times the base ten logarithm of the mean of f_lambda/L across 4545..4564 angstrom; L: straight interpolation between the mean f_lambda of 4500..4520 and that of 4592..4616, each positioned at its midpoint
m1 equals 0.020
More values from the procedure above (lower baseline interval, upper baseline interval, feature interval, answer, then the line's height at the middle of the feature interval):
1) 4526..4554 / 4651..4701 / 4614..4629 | -0.11 mag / 7.81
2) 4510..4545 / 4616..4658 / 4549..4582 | -0.12 mag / 7.31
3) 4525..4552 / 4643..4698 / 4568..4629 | -0.12 mag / 7.45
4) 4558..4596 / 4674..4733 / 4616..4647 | 0.00 mag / 8.2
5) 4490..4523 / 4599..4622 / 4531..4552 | 0.18 mag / 7.91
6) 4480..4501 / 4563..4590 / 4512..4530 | 0.05 mag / 7.21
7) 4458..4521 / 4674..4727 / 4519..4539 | 0.16 mag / 7.28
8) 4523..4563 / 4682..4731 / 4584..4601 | -0.07 mag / 7.41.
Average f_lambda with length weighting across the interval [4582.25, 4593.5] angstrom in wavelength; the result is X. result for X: 8.3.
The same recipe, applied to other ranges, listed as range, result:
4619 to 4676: 8.34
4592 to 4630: 8.27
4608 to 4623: 8.9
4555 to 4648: 8.21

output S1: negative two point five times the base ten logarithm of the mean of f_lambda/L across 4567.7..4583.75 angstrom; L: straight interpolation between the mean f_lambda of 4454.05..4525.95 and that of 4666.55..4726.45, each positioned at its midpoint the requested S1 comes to -0.11 mag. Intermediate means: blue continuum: 6.9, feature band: 8.28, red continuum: 8.29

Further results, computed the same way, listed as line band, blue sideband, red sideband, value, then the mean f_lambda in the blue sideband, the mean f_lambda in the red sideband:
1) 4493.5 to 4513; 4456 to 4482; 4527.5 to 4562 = -0.16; 6.46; 7.04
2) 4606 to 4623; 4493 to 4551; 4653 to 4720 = -0.13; 7.11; 8.38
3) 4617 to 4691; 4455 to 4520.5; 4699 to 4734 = -0.07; 6.91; 8.13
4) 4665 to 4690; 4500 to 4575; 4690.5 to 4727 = 0.00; 7.5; 8.35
